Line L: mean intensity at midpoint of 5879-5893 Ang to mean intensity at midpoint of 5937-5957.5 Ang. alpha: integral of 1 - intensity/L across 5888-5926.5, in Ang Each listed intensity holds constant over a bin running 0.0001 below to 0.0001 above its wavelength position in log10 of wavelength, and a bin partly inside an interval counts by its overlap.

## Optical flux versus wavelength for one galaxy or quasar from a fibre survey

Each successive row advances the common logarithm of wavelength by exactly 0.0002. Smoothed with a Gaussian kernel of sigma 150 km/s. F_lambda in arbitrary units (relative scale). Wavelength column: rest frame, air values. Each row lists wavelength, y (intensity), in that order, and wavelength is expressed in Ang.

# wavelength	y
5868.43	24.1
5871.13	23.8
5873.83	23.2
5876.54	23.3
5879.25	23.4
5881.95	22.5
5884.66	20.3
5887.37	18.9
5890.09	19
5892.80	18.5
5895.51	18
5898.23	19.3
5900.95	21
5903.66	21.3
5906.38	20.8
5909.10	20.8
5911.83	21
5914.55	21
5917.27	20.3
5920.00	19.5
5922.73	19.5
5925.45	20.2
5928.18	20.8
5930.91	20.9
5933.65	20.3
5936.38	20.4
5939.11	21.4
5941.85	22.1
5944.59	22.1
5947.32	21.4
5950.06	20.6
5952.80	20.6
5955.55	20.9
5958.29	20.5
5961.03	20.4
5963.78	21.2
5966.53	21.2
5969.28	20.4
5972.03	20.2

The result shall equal 1.3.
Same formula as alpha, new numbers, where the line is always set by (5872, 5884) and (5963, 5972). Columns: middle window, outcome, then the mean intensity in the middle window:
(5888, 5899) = 1.91 Ang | 18.7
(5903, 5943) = 2.20 Ang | 20.7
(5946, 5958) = 0.19 Ang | 20.8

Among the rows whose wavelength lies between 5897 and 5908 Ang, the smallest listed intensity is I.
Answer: 19.3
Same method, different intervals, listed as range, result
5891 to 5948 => 18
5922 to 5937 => 19.5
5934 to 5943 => 20.4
